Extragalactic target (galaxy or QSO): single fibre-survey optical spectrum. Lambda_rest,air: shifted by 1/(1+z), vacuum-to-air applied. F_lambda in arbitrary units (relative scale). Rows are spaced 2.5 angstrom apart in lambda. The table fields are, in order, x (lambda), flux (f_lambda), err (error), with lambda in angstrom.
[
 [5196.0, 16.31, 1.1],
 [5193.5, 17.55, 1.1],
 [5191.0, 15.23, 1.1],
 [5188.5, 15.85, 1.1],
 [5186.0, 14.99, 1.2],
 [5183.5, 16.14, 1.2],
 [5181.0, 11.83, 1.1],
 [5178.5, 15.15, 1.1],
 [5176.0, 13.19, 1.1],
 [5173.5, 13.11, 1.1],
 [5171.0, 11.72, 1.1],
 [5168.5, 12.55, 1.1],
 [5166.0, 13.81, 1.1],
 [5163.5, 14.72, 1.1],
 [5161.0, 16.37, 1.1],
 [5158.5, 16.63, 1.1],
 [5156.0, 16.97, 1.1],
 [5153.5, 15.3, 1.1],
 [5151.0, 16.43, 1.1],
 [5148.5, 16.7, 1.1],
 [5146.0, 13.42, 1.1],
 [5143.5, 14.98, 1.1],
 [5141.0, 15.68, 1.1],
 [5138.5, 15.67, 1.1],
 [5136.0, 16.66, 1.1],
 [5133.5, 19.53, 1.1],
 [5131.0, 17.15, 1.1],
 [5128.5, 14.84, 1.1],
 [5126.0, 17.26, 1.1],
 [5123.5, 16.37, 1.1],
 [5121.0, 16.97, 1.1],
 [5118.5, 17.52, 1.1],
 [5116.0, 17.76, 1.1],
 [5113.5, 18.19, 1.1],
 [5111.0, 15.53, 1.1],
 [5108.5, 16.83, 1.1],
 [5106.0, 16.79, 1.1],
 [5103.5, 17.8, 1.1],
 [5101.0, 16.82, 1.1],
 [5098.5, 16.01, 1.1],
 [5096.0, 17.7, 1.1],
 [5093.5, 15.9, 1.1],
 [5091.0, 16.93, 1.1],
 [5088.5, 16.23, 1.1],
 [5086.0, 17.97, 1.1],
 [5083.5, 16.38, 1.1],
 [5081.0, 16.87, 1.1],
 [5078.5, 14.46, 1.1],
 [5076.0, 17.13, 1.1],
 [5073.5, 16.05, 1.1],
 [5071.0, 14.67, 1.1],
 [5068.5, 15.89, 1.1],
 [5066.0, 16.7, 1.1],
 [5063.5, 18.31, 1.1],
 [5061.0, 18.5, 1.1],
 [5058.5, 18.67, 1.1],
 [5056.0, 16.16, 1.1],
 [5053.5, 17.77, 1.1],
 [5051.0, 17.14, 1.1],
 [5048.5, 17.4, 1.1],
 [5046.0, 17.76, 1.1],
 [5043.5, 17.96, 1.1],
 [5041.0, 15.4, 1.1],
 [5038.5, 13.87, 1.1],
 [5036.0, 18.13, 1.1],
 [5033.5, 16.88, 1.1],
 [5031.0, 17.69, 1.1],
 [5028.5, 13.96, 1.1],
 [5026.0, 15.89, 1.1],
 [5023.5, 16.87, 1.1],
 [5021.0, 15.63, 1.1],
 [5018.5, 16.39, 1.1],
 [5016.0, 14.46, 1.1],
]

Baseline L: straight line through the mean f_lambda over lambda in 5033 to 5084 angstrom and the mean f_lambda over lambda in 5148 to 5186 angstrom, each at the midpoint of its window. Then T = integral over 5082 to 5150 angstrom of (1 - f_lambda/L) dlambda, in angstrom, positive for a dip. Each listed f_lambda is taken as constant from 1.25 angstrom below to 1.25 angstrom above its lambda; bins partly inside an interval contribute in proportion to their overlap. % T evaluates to -4.3 angstrom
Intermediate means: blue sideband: 16.8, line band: 16.7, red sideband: 14.7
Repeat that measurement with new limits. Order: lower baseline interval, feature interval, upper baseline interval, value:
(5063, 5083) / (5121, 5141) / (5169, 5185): -2.77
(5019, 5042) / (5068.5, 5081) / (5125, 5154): 0.27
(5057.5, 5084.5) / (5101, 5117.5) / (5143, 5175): -1.32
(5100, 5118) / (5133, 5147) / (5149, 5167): 0.39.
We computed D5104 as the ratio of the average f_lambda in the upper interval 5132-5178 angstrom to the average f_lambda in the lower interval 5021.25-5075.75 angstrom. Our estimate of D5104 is 0.91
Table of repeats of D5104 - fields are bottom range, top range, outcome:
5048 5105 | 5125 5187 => 0.90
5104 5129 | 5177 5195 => 0.90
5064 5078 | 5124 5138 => 1.05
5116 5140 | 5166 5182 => 0.77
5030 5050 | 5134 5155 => 0.93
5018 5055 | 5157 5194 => 0.88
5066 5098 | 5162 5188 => 0.84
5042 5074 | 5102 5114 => 0.99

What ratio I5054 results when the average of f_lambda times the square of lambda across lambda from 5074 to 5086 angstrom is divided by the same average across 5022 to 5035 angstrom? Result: 1.03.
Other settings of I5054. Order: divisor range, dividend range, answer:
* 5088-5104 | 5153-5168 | 0.95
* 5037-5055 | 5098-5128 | 1.04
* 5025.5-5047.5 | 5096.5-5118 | 1.07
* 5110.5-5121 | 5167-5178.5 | 0.76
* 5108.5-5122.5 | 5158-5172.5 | 0.84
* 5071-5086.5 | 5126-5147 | 1.01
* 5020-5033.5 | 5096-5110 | 1.08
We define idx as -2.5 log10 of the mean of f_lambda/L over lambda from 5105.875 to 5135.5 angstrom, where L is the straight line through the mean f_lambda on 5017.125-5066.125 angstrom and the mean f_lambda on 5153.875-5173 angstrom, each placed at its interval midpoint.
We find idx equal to -0.11 mag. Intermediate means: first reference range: 16.9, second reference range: 14.6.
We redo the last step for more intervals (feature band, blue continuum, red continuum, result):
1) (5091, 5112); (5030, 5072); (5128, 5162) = -0.009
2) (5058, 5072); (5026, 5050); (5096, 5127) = -0.024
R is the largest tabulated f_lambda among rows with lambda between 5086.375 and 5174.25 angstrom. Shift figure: 19.53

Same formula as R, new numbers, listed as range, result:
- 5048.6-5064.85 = 18.67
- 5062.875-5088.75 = 18.31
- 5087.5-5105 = 17.8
